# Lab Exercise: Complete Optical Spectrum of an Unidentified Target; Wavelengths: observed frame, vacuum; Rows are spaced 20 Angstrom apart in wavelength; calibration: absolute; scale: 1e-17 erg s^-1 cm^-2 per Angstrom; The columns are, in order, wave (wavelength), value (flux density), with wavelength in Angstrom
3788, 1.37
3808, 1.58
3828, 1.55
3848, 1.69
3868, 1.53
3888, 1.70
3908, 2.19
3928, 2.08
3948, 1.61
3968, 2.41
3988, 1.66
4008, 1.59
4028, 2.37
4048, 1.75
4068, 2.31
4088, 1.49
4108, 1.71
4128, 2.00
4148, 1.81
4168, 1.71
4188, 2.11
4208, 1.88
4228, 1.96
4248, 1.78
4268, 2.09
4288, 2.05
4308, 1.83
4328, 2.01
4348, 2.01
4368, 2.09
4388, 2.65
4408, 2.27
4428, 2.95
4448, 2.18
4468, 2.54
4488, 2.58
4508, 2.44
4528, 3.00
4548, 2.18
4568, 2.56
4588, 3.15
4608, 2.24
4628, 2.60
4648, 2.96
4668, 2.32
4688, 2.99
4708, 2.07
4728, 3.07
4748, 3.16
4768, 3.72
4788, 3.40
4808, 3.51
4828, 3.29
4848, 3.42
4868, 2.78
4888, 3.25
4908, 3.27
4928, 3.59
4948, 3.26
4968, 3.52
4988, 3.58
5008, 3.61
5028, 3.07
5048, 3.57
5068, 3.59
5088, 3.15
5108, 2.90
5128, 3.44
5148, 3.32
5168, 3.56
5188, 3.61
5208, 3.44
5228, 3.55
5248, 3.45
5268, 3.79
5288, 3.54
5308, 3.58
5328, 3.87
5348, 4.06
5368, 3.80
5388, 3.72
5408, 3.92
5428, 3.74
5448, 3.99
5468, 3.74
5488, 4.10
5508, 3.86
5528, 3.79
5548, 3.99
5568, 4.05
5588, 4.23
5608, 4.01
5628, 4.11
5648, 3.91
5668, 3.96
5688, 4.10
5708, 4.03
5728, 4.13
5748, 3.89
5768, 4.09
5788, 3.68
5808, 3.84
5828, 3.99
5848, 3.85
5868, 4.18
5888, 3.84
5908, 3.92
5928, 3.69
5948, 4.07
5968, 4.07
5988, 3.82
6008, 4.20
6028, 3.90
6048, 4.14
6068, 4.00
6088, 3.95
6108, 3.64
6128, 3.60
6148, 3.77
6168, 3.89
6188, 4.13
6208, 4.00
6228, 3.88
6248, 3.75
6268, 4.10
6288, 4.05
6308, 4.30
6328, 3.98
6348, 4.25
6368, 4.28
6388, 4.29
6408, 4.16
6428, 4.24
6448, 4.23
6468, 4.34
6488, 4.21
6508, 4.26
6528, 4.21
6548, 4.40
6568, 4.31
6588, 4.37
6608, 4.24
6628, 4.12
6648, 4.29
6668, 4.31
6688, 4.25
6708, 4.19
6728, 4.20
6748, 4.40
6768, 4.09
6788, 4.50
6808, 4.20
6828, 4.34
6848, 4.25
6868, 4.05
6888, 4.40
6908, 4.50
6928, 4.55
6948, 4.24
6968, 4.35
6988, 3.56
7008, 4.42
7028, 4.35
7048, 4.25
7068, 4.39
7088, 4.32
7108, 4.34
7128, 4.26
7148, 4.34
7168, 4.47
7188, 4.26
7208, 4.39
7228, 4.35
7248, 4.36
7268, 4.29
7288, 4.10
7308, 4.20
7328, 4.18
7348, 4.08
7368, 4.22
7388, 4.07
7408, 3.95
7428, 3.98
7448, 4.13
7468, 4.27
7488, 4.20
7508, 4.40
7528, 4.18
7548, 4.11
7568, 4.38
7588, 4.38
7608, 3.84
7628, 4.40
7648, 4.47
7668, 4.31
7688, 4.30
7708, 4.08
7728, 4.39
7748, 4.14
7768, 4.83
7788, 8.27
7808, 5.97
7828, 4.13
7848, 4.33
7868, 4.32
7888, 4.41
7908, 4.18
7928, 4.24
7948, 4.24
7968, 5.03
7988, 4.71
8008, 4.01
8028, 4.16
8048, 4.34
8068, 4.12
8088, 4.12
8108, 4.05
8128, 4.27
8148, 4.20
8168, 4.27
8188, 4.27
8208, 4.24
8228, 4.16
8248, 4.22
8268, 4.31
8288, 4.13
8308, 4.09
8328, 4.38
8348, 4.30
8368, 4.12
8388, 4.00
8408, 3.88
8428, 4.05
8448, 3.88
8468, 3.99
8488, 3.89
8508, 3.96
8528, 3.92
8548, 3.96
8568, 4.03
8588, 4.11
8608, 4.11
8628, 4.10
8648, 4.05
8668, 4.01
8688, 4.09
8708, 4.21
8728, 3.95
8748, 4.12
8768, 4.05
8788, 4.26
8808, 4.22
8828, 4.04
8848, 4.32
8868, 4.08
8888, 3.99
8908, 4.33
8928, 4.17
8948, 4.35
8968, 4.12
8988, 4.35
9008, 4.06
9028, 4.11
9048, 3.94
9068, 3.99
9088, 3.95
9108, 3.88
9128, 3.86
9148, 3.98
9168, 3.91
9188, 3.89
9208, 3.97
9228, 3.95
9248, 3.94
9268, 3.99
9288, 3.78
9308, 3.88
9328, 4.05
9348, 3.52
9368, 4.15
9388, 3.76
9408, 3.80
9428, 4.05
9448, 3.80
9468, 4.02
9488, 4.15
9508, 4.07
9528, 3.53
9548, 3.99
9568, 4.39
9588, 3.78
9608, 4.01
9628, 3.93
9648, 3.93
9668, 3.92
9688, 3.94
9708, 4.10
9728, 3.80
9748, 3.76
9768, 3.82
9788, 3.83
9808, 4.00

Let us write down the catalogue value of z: 0.186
